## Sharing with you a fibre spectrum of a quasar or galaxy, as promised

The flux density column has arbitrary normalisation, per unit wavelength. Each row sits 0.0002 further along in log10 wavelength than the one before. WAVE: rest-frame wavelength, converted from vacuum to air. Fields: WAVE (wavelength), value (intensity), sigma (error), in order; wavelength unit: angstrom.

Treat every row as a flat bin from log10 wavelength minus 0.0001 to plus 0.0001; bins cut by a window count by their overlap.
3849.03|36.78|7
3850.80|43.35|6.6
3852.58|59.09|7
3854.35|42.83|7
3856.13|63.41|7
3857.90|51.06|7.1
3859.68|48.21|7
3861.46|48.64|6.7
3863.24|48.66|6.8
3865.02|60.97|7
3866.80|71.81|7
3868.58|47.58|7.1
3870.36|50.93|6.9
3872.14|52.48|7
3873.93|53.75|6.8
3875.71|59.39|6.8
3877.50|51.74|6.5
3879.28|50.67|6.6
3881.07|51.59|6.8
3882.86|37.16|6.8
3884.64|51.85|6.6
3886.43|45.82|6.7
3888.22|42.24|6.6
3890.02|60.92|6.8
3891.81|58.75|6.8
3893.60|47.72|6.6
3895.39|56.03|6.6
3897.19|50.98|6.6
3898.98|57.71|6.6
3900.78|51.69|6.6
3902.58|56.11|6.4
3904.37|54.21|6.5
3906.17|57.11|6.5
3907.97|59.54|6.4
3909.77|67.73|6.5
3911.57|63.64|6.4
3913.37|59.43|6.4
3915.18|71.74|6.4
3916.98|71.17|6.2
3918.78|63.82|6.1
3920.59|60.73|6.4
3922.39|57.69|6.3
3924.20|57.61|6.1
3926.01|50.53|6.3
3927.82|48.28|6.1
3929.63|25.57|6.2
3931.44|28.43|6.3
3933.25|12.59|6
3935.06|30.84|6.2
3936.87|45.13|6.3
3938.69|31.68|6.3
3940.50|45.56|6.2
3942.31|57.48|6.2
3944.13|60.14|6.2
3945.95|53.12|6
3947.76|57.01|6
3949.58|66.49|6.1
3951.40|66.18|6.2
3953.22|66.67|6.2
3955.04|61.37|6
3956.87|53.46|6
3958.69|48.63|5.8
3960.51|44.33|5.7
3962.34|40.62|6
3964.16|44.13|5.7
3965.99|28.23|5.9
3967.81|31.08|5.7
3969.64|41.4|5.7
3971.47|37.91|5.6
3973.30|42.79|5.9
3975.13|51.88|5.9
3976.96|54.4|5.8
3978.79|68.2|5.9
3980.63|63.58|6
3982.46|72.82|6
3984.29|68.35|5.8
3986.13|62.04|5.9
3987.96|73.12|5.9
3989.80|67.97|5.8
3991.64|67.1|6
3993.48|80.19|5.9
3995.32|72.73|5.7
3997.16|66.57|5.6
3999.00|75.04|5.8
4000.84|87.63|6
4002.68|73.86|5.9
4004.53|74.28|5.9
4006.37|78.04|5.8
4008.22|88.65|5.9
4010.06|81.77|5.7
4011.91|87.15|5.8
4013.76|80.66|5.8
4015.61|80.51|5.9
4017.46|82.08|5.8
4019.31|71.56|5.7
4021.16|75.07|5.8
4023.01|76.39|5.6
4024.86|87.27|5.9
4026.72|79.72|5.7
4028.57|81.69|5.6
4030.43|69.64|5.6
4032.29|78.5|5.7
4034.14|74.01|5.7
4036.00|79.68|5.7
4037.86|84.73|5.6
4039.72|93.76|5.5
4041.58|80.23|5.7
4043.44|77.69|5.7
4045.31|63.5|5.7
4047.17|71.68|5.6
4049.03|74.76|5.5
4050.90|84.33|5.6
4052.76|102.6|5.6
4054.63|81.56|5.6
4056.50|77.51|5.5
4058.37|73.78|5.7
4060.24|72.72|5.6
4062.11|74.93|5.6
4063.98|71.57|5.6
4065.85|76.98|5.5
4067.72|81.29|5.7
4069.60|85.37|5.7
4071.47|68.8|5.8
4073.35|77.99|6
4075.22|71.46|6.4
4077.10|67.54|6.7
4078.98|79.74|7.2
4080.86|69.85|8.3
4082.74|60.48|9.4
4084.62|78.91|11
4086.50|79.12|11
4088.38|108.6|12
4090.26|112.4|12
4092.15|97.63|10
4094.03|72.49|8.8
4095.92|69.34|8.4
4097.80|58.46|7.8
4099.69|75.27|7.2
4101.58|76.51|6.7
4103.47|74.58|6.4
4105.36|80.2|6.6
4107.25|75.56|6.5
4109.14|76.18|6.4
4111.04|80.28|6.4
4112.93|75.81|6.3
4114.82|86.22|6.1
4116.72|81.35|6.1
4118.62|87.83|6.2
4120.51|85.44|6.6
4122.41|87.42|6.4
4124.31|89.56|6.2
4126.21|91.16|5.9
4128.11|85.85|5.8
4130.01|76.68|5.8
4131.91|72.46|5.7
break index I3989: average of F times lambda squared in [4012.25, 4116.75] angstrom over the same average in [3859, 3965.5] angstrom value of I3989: 1.62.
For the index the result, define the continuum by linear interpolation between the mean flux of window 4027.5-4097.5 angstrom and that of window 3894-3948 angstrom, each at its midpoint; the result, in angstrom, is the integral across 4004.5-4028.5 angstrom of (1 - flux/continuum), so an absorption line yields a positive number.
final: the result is -3.6 angstrom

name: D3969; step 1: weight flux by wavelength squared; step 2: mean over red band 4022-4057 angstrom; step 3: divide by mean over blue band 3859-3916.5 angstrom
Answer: 1.58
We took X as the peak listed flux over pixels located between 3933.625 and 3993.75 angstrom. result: 80.19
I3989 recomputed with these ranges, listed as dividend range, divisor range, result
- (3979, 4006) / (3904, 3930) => 1.27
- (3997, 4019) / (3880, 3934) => 1.60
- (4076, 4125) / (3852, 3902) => 1.71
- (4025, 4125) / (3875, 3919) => 1.55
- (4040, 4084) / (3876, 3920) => 1.48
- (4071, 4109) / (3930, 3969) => 1.81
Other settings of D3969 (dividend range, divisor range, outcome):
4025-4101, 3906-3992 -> 1.56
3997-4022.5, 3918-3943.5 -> 1.87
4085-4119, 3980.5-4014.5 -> 1.14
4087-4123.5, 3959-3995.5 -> 1.58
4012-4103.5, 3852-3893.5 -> 1.65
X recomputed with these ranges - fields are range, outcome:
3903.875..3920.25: 71.74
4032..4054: 102.6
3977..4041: 93.76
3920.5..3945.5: 60.73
